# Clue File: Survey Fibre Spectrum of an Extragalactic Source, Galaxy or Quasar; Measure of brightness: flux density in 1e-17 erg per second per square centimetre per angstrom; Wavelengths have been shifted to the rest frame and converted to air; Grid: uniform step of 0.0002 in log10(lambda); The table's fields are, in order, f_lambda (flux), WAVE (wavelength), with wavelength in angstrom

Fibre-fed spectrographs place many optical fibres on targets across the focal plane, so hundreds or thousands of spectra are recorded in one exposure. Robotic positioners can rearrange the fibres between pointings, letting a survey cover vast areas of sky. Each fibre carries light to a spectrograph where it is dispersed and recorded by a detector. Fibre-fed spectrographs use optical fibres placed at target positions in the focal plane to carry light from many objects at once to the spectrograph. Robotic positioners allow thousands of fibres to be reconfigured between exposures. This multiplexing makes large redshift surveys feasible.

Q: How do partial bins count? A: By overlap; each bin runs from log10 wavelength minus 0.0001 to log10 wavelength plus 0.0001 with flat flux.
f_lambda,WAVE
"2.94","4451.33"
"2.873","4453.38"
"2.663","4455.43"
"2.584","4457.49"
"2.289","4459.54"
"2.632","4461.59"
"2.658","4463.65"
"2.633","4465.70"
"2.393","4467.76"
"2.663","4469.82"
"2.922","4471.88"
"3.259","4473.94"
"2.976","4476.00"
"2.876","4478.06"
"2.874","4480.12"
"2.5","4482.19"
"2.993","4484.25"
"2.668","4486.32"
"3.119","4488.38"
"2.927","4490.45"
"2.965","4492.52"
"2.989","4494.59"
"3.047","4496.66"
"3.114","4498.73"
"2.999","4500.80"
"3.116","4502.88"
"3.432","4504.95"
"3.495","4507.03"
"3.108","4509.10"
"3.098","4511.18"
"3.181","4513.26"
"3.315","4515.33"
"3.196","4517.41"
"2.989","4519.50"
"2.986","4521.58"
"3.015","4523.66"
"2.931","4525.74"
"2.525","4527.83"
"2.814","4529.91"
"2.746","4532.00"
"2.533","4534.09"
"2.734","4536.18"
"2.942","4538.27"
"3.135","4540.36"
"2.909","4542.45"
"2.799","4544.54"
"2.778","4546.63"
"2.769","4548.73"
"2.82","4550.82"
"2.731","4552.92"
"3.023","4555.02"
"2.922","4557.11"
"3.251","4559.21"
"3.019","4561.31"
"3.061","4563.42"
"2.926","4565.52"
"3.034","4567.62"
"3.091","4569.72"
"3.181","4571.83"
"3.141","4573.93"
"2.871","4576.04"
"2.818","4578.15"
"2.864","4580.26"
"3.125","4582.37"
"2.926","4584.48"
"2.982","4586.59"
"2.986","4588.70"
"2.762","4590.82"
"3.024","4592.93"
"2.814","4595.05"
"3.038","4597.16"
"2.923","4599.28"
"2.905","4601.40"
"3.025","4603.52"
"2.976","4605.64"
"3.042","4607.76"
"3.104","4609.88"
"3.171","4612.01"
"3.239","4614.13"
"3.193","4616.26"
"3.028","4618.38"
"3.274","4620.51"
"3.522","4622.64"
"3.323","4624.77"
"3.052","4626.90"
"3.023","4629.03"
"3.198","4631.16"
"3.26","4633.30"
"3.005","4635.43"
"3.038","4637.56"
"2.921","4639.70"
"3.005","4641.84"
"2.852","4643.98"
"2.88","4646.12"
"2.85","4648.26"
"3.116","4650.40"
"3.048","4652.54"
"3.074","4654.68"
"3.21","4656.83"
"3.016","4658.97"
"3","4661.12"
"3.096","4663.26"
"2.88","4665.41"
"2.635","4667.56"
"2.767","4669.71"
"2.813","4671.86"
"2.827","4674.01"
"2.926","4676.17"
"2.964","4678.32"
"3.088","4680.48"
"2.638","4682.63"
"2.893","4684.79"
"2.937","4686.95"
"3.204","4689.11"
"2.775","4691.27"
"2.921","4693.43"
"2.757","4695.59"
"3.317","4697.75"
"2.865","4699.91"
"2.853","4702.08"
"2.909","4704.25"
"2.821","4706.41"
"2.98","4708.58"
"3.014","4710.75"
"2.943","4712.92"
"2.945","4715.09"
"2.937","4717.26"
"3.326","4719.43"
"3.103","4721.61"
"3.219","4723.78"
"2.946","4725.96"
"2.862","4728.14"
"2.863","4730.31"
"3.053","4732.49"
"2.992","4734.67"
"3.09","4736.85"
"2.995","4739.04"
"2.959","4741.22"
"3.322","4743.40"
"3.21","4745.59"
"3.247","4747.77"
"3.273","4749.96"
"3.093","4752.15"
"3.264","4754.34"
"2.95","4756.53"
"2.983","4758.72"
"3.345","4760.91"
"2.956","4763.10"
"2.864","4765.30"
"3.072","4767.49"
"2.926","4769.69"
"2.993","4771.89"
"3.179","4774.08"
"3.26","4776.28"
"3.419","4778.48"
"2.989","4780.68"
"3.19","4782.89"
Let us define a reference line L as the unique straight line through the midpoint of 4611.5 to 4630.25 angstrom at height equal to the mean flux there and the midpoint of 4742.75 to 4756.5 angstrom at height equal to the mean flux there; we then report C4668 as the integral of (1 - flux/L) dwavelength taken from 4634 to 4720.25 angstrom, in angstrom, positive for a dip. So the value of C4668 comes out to 6.86 angstrom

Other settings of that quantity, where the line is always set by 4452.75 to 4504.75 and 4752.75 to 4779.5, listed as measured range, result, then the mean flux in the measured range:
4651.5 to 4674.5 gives 0.5 angstrom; 2.95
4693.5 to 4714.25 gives 0.7 angstrom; 2.94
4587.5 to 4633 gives -1.9 angstrom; 3.08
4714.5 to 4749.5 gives 0.0 angstrom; 3.07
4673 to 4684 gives 0.5 angstrom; 2.89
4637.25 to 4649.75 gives 0.3 angstrom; 2.92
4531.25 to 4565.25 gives 0.2 angstrom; 2.89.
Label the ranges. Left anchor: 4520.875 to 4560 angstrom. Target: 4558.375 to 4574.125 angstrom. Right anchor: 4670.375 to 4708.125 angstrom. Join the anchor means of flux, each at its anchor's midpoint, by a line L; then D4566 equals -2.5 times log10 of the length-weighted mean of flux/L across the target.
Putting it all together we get -0.08 mag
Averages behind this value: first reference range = 2.86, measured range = 3.08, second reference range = 2.91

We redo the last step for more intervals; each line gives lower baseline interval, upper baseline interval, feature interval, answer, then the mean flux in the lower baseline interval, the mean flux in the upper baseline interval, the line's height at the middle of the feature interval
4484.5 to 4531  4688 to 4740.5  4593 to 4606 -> 0.03 mag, 3.05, 2.99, 3.02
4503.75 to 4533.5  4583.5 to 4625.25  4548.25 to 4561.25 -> 0.04 mag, 3.05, 3.06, 3.05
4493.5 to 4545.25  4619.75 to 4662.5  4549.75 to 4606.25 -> 0.03 mag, 3.01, 3.08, 3.04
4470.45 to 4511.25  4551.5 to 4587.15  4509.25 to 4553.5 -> 0.04 mag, 3.02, 3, 3.01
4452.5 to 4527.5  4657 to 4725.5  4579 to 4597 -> 0.00 mag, 2.93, 2.95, 2.94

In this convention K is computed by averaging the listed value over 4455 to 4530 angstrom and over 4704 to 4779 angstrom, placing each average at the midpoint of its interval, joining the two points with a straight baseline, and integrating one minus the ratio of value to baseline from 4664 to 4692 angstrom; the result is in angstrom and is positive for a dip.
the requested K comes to 1.4 angstrom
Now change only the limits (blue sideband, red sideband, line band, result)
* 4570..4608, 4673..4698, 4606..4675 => -2.34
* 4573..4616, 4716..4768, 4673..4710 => 1.53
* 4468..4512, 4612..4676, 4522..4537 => 1.20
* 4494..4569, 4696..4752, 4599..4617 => -0.36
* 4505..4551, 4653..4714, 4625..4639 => -0.77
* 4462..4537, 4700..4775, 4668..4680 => 0.61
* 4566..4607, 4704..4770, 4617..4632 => -1.05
